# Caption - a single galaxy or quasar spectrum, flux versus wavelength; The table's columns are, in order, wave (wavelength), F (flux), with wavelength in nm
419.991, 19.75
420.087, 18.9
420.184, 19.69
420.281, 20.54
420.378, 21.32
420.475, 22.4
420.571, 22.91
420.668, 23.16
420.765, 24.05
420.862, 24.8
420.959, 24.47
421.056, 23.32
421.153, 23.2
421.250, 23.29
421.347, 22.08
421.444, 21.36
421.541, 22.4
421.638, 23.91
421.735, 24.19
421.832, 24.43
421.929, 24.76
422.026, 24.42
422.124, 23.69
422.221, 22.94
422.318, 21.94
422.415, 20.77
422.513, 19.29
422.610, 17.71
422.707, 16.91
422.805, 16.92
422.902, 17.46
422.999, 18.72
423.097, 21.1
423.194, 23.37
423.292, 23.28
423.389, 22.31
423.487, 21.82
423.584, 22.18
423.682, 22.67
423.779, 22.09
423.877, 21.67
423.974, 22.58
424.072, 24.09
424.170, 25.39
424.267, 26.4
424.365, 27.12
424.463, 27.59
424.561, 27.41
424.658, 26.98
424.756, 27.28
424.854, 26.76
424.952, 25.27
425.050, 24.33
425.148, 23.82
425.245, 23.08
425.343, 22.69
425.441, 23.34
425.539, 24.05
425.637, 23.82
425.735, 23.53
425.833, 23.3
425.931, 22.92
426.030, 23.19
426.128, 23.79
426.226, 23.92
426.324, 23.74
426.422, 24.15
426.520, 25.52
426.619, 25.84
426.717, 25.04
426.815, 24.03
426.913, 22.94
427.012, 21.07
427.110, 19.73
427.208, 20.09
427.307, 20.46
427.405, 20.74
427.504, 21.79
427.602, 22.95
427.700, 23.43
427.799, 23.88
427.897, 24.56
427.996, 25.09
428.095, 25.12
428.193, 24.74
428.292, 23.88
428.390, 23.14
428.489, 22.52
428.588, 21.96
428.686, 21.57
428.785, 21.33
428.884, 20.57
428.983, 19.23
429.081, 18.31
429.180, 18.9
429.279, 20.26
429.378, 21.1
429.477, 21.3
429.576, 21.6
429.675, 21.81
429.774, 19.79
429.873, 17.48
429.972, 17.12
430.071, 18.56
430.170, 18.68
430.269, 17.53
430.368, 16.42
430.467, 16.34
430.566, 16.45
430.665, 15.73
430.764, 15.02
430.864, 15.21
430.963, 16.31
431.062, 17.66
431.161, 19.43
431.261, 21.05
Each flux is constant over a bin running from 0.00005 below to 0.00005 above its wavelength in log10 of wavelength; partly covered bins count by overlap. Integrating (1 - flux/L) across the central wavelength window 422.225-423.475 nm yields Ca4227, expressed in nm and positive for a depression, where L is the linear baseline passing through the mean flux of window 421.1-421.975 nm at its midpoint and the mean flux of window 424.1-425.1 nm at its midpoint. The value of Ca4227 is 0.228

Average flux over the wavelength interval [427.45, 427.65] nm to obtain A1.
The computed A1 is 22.3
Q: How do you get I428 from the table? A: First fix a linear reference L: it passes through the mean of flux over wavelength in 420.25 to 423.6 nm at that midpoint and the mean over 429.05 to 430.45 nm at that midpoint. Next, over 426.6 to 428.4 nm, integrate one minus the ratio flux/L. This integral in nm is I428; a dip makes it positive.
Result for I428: -0.28 nm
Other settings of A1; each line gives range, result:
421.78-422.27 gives 24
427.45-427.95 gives 23.3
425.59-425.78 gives 23.7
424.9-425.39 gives 23.9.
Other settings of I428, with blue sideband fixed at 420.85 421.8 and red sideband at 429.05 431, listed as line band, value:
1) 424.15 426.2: -0.37 nm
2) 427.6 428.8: -0.26 nm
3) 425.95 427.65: -0.24 nm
